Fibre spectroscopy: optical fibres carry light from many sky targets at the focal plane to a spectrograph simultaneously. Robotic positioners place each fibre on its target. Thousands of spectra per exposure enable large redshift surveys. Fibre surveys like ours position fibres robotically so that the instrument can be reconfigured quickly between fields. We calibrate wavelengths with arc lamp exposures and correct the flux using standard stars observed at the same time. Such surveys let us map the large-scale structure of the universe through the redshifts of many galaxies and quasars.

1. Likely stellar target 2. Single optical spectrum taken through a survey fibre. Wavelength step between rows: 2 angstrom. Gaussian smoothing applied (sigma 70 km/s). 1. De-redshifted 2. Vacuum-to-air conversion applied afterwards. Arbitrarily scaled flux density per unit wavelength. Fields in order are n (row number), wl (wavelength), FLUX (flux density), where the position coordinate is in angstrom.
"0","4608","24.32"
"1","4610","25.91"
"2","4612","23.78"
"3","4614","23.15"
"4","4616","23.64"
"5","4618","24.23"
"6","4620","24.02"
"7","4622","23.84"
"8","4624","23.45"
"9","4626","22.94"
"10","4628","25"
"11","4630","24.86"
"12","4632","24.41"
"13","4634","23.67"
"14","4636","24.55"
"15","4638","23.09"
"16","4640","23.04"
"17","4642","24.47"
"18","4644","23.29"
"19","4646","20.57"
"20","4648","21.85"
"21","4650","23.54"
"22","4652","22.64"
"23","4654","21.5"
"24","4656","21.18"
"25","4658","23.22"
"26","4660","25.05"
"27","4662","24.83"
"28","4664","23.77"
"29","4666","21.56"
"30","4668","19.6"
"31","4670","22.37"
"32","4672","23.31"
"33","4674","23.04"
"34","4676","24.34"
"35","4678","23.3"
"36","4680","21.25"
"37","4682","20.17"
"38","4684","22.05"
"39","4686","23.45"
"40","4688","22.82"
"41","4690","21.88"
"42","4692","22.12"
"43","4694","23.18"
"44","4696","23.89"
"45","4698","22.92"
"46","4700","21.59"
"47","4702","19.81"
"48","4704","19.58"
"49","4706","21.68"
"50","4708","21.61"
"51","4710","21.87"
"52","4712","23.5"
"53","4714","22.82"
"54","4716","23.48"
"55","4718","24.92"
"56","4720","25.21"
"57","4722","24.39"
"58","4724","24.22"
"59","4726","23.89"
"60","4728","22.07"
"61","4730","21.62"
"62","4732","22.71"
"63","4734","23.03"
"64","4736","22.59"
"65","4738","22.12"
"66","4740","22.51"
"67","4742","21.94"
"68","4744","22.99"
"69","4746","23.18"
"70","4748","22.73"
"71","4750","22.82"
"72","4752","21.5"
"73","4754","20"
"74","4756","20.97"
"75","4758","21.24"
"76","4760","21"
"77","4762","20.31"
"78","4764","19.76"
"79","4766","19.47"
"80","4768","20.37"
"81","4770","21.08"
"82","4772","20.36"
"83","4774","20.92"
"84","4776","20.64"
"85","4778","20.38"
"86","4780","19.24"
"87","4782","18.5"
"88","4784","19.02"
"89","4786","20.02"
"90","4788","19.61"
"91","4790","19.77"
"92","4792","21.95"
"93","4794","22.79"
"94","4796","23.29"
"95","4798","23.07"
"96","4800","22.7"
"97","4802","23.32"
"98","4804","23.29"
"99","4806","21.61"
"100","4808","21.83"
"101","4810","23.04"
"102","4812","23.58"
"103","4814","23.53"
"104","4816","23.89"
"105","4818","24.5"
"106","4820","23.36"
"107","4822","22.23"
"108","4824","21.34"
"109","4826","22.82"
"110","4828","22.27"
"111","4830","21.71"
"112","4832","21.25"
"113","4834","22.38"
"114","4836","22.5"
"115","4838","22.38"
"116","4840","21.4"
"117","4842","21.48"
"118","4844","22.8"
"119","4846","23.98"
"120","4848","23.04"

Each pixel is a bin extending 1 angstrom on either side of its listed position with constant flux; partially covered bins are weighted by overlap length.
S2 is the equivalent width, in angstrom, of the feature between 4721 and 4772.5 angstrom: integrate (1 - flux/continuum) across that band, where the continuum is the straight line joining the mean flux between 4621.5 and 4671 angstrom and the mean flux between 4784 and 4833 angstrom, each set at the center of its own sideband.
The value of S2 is 1.6 angstrom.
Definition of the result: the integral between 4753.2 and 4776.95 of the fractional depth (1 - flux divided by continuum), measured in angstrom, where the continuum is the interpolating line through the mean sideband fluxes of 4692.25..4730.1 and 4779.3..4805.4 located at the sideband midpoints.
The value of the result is 1.4 angstrom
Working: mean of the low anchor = 22.8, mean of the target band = 20.5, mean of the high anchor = 21.3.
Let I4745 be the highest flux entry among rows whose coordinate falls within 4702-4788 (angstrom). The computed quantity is 25.21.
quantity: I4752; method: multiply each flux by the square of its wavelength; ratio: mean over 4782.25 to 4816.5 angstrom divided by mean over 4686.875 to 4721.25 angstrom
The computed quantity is 1.02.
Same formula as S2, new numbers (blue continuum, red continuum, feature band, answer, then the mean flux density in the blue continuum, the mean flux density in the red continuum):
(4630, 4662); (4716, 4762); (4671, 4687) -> 0.2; 23.2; 22.6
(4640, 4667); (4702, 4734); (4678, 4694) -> 0.5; 22.9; 22.8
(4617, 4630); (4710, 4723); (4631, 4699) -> 3.2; 24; 23.9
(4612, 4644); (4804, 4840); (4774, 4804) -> 2.2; 23.9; 22.6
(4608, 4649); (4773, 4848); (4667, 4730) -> 1.2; 23.7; 22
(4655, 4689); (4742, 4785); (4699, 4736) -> -1.6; 22.7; 20.8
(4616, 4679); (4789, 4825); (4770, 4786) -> 2.0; 23.2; 22.7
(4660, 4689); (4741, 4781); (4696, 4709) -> 0.4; 22.6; 21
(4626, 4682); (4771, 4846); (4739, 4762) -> 0.5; 23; 21.9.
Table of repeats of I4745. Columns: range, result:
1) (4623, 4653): 25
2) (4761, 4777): 21.08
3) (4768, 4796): 23.29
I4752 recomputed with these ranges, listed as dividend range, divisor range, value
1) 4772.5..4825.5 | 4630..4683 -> 1.01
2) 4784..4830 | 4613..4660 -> 1.03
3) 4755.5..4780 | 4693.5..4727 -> 0.92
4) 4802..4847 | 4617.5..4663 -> 1.04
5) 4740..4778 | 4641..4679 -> 0.97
